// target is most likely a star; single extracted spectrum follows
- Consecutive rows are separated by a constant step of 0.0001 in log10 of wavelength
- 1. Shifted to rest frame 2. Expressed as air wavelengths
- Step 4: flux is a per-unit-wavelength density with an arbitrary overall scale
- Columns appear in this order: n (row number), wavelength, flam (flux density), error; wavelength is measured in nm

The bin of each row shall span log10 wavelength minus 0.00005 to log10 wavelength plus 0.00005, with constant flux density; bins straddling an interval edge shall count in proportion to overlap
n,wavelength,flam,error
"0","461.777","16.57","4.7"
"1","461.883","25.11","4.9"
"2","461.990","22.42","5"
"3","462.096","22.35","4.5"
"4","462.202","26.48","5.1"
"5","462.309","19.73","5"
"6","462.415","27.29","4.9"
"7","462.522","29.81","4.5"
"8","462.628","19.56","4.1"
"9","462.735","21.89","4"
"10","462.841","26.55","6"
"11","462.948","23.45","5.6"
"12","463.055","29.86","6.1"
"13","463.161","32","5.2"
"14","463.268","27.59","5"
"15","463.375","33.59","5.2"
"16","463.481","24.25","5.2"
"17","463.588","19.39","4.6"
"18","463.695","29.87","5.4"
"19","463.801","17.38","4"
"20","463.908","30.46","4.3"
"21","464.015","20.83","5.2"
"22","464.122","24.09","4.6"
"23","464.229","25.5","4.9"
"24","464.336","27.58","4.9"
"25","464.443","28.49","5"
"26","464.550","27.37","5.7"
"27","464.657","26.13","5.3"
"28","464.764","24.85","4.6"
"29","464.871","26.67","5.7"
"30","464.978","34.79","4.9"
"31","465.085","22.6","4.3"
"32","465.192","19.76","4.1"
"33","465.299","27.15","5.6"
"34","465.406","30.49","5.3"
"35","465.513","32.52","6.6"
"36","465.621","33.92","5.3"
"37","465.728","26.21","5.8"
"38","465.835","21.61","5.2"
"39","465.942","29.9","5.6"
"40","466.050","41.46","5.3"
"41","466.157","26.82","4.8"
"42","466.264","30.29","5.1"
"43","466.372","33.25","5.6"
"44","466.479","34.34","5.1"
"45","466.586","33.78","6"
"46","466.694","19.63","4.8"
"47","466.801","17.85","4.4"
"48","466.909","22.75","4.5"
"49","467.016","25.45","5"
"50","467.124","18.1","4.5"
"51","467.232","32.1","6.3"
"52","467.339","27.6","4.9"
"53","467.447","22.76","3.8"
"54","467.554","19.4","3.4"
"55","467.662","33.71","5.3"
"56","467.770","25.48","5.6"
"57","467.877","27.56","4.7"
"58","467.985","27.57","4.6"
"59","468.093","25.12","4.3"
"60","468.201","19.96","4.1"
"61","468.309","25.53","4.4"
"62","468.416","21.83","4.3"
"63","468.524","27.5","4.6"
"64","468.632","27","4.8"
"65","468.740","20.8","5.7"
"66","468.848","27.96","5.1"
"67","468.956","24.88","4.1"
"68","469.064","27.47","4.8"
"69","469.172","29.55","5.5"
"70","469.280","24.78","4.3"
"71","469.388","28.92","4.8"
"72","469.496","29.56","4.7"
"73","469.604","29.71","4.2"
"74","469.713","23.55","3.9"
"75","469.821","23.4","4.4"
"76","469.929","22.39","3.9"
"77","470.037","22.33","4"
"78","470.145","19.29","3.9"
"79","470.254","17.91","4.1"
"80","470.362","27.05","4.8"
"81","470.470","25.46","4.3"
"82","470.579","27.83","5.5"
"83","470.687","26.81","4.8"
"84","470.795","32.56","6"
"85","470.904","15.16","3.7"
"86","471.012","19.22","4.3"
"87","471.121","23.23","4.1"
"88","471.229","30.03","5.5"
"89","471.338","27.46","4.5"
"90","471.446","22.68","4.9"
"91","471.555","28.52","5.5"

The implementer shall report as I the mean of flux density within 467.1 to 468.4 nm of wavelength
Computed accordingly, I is 25.5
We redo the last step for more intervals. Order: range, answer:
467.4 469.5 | 25.8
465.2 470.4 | 26.4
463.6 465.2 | 25.8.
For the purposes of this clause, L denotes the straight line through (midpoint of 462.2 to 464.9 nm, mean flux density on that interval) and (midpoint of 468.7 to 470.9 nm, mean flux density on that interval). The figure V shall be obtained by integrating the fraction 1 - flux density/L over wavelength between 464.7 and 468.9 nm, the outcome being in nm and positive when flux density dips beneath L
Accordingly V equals -0.20 nm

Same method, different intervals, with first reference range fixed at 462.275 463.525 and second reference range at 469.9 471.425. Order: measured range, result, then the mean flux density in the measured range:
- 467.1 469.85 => -0.14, 25.9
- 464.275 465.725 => -0.11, 27.8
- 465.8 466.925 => -0.14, 28.6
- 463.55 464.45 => 0.05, 24.7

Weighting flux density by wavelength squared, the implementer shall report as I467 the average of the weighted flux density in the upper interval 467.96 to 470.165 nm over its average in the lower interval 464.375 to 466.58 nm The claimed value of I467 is 0.88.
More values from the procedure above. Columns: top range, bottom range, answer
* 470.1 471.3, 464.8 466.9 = 0.87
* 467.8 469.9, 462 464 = 1.04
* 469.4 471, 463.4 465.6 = 0.96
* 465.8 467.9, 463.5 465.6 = 1.05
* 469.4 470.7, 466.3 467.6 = 0.97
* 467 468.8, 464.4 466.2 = 0.90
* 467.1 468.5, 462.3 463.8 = 1.00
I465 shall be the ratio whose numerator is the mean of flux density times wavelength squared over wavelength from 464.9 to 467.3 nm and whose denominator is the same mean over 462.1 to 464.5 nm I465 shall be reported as 1.10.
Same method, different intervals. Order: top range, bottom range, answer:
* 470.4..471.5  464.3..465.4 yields 0.96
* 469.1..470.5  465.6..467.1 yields 0.90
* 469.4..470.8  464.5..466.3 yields 0.90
